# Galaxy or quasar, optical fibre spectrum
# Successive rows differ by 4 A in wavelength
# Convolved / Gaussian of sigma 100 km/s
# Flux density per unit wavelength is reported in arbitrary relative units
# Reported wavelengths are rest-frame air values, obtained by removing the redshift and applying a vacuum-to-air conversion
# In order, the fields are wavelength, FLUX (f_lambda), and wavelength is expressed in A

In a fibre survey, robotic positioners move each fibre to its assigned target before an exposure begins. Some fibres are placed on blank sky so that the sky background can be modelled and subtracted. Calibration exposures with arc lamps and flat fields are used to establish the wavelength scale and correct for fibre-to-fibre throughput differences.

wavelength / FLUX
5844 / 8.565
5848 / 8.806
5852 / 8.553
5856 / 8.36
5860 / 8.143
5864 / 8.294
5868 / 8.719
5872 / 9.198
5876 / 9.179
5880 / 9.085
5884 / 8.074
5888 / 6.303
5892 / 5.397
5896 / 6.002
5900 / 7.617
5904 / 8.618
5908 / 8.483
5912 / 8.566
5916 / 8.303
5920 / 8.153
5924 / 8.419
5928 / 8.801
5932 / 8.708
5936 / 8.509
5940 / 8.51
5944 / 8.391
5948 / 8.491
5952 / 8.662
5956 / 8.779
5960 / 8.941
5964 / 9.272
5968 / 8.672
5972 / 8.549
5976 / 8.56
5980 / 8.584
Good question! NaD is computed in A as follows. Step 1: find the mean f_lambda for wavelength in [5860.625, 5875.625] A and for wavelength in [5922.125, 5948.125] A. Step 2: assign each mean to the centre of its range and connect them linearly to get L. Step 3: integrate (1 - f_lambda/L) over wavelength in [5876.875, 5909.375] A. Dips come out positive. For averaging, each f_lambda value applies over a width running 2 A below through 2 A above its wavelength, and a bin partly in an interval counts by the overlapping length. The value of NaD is 4.4 A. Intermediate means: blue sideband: 8.73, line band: 7.49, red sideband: 8.55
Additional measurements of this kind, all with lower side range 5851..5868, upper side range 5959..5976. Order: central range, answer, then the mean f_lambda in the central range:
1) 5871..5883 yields -0.9 A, 9.06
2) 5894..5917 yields 1.7 A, 7.92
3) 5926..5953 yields 0.4 A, 8.58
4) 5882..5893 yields 2.3 A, 6.7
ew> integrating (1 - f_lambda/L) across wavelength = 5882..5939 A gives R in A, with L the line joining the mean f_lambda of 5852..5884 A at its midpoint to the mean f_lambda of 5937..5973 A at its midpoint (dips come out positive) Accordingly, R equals 5.34 A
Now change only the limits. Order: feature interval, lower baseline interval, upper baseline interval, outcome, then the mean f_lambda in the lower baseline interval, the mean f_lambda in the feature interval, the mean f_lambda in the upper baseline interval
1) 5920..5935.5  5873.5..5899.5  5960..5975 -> -0.8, 7.39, 8.57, 8.83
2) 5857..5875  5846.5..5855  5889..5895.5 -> -2.6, 8.63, 8.61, 5.68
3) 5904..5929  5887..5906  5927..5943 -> -2.3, 6.81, 8.45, 8.61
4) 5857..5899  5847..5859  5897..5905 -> 1.6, 8.52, 7.85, 7.79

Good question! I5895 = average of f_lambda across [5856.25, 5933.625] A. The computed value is 8.11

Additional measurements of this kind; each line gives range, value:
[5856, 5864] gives 8.23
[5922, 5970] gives 8.68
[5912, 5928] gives 8.39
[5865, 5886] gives 8.82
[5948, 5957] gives 8.66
